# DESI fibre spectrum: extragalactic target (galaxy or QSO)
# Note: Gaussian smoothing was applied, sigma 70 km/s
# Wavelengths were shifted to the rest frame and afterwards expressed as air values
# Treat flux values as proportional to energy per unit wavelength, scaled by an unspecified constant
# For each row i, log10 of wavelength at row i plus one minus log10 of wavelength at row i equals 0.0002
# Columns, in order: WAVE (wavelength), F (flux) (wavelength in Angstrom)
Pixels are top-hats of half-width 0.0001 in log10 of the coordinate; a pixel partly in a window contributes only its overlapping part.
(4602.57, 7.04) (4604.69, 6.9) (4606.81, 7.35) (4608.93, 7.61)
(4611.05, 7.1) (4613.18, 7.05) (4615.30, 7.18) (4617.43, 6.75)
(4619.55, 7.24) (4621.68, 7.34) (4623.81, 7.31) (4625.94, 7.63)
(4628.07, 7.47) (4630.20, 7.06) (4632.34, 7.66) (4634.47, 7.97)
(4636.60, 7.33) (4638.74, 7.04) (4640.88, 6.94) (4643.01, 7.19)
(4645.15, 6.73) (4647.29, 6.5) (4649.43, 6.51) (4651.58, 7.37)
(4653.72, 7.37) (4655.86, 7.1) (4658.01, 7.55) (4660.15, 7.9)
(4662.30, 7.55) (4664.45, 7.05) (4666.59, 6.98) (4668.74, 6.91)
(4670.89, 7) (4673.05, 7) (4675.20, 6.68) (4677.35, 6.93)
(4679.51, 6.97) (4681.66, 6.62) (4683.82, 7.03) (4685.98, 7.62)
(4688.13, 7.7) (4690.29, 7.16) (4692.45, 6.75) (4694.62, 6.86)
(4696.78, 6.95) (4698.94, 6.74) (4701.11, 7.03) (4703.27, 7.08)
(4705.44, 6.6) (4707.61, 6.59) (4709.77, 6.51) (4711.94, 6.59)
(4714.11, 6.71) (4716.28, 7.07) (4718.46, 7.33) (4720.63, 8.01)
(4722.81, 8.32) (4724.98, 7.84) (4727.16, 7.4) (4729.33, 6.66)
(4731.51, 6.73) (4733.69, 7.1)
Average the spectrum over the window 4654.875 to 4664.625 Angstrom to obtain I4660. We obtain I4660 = 7.46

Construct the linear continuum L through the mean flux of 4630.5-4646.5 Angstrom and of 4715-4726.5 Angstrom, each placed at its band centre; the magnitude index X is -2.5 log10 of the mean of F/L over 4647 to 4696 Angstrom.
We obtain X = 0.05 mag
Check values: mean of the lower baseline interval 7.24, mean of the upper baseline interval 7.68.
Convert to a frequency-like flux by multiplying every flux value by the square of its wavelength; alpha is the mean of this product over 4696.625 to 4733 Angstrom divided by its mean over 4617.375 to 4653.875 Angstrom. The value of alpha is 1.02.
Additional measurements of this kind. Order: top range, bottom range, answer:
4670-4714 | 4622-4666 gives 0.97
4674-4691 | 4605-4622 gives 1.02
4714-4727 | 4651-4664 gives 1.05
